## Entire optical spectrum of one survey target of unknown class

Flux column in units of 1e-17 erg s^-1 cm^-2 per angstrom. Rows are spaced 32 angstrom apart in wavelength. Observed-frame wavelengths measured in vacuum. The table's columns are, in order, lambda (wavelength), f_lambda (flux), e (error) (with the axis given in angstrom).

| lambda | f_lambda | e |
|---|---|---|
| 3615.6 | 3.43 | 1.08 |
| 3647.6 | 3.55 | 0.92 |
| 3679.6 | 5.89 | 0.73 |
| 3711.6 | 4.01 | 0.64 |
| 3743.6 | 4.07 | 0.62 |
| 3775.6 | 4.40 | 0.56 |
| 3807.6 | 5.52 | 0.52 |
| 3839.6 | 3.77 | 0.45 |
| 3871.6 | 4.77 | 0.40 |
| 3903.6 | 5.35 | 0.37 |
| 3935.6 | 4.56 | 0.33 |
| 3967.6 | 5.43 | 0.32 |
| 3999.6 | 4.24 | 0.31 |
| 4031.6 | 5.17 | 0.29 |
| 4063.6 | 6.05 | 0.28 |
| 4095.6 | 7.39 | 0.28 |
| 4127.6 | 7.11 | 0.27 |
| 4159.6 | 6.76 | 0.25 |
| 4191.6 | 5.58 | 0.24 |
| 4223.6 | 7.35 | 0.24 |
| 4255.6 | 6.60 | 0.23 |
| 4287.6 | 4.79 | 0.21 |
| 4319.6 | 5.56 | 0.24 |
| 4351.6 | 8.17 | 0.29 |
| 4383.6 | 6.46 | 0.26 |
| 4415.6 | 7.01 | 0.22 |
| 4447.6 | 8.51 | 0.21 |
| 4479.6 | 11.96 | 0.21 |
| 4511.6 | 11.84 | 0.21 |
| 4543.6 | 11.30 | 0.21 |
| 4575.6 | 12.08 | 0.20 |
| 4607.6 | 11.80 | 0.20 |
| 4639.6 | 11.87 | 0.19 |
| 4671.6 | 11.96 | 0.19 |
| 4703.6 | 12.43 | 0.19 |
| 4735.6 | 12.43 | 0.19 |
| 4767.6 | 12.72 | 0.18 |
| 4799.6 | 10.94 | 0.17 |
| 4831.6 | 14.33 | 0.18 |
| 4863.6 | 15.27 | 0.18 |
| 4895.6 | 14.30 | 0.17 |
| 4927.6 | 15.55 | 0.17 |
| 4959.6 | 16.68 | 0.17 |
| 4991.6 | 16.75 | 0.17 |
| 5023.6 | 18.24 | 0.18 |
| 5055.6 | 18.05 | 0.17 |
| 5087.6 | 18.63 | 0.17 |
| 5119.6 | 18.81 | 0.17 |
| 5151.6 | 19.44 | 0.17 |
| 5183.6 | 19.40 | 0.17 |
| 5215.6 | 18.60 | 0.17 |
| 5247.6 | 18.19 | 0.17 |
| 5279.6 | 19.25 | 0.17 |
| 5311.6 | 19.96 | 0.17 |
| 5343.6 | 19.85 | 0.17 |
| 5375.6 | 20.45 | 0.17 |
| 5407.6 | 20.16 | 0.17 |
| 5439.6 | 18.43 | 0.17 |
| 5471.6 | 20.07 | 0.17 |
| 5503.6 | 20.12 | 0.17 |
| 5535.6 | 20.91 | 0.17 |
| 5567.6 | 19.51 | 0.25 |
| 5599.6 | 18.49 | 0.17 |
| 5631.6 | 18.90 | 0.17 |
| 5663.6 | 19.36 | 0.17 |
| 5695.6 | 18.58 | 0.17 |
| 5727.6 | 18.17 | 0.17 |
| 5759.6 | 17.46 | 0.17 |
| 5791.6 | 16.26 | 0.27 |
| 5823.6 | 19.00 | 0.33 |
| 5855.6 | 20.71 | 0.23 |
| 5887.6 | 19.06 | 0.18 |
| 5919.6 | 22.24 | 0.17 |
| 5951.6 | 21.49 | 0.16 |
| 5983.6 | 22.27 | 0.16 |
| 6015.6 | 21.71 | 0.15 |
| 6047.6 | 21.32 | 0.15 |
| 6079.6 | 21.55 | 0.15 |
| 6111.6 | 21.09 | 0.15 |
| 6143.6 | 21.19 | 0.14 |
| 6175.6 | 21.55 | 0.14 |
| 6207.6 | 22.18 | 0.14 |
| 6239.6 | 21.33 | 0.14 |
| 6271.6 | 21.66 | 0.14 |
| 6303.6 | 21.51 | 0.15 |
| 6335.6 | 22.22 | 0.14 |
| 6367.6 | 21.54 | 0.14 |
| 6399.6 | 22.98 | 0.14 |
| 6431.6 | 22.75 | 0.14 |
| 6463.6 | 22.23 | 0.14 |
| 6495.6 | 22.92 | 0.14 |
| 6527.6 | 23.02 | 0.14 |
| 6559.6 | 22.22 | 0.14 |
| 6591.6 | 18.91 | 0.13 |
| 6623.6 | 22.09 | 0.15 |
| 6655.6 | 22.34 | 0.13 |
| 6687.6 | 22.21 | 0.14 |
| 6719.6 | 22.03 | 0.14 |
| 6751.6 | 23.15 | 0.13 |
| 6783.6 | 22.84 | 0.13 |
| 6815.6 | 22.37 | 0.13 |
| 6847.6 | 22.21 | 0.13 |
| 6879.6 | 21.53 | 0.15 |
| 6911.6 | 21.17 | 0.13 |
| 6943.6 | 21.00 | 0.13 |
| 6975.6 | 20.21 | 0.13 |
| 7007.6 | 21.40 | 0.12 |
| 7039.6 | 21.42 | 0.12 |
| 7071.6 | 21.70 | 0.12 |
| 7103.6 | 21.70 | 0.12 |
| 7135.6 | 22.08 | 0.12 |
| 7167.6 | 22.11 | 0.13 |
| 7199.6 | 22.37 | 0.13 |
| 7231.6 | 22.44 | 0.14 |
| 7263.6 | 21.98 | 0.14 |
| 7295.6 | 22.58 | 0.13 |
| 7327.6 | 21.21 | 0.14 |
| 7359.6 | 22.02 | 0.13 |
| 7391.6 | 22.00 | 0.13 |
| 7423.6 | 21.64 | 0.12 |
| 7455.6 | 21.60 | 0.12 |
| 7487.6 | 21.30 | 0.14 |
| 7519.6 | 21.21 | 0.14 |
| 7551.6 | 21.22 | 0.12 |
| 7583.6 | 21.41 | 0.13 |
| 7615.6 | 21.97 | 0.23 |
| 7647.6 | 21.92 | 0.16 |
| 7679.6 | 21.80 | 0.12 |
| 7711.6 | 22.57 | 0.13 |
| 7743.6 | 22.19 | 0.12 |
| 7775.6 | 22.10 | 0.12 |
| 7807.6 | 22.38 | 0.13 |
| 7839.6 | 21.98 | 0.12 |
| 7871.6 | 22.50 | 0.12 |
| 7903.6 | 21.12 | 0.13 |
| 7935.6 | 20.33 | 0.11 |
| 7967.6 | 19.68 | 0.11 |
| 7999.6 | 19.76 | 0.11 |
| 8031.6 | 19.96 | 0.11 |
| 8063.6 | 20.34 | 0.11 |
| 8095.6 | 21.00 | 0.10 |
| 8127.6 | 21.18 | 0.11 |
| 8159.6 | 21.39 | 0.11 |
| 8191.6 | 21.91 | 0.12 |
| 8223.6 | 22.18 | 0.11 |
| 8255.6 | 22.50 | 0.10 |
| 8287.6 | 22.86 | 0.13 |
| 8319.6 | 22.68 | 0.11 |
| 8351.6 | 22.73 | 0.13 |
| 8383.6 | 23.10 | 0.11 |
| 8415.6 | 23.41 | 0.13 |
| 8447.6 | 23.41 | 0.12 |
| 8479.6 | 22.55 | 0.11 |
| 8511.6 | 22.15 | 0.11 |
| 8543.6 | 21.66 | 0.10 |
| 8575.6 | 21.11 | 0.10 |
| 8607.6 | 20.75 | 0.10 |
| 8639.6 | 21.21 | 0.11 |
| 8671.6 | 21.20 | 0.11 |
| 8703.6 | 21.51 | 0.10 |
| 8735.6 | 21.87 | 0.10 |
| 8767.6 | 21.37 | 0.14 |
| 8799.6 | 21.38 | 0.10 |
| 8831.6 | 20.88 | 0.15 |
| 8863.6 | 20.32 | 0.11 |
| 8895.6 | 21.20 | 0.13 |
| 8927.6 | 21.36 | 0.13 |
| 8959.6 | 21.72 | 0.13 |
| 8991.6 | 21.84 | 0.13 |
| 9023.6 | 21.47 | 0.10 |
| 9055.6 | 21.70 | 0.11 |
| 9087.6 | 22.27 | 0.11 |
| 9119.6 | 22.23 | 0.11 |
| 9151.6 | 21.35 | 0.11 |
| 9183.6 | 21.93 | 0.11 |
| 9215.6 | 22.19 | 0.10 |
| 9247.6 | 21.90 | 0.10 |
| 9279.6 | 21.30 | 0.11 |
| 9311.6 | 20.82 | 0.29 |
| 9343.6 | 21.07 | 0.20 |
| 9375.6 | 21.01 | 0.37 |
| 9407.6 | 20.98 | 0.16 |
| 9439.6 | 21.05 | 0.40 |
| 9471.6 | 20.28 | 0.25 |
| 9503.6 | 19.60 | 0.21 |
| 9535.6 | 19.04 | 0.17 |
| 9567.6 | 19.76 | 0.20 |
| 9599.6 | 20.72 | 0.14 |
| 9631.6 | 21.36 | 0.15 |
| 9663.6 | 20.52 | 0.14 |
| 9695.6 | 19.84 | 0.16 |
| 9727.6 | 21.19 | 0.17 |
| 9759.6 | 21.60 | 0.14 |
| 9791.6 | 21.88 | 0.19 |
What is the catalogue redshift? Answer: 0.12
